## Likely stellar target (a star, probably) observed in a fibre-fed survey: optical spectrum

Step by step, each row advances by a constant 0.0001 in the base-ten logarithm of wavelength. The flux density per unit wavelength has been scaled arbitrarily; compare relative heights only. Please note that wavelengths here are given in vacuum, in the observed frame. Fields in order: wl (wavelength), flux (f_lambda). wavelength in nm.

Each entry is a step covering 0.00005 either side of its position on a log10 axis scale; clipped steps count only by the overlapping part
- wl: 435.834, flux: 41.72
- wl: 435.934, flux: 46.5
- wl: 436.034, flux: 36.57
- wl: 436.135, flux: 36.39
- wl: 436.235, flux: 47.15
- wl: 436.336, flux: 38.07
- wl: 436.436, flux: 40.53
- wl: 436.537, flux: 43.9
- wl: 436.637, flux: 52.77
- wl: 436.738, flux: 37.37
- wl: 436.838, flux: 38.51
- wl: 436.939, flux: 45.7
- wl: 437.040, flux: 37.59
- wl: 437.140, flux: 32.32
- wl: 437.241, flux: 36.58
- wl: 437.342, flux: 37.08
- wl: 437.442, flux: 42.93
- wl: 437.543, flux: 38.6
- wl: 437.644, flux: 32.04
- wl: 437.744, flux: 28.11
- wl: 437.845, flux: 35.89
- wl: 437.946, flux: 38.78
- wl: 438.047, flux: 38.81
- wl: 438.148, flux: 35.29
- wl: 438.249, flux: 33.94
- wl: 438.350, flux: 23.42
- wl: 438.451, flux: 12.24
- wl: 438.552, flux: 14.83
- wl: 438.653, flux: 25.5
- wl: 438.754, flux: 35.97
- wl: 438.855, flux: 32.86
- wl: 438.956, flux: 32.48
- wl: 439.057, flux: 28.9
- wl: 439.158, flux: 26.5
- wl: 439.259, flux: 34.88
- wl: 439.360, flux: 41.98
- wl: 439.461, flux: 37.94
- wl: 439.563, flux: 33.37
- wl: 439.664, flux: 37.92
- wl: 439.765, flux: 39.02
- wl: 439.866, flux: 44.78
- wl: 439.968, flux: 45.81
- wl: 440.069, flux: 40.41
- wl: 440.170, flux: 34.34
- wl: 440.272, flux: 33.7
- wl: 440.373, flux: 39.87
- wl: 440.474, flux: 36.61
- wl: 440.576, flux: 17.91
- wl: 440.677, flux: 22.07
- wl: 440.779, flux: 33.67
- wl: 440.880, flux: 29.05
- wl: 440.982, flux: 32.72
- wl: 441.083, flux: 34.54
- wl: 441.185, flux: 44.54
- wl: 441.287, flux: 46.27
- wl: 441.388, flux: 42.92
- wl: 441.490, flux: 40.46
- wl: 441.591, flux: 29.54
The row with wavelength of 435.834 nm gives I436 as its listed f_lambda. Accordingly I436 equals 41.72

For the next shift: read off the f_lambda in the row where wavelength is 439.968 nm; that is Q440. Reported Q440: 45.81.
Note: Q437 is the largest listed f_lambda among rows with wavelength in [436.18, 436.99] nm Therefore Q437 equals 52.77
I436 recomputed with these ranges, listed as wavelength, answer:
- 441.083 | 34.54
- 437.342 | 37.08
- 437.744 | 28.11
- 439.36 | 41.98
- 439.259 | 34.88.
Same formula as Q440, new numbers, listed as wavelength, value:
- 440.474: 36.61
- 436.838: 38.51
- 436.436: 40.53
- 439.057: 28.9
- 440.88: 29.05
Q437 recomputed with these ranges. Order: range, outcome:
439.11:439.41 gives 41.98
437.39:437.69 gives 42.93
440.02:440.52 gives 40.41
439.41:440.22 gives 45.81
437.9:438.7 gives 38.81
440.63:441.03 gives 33.67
